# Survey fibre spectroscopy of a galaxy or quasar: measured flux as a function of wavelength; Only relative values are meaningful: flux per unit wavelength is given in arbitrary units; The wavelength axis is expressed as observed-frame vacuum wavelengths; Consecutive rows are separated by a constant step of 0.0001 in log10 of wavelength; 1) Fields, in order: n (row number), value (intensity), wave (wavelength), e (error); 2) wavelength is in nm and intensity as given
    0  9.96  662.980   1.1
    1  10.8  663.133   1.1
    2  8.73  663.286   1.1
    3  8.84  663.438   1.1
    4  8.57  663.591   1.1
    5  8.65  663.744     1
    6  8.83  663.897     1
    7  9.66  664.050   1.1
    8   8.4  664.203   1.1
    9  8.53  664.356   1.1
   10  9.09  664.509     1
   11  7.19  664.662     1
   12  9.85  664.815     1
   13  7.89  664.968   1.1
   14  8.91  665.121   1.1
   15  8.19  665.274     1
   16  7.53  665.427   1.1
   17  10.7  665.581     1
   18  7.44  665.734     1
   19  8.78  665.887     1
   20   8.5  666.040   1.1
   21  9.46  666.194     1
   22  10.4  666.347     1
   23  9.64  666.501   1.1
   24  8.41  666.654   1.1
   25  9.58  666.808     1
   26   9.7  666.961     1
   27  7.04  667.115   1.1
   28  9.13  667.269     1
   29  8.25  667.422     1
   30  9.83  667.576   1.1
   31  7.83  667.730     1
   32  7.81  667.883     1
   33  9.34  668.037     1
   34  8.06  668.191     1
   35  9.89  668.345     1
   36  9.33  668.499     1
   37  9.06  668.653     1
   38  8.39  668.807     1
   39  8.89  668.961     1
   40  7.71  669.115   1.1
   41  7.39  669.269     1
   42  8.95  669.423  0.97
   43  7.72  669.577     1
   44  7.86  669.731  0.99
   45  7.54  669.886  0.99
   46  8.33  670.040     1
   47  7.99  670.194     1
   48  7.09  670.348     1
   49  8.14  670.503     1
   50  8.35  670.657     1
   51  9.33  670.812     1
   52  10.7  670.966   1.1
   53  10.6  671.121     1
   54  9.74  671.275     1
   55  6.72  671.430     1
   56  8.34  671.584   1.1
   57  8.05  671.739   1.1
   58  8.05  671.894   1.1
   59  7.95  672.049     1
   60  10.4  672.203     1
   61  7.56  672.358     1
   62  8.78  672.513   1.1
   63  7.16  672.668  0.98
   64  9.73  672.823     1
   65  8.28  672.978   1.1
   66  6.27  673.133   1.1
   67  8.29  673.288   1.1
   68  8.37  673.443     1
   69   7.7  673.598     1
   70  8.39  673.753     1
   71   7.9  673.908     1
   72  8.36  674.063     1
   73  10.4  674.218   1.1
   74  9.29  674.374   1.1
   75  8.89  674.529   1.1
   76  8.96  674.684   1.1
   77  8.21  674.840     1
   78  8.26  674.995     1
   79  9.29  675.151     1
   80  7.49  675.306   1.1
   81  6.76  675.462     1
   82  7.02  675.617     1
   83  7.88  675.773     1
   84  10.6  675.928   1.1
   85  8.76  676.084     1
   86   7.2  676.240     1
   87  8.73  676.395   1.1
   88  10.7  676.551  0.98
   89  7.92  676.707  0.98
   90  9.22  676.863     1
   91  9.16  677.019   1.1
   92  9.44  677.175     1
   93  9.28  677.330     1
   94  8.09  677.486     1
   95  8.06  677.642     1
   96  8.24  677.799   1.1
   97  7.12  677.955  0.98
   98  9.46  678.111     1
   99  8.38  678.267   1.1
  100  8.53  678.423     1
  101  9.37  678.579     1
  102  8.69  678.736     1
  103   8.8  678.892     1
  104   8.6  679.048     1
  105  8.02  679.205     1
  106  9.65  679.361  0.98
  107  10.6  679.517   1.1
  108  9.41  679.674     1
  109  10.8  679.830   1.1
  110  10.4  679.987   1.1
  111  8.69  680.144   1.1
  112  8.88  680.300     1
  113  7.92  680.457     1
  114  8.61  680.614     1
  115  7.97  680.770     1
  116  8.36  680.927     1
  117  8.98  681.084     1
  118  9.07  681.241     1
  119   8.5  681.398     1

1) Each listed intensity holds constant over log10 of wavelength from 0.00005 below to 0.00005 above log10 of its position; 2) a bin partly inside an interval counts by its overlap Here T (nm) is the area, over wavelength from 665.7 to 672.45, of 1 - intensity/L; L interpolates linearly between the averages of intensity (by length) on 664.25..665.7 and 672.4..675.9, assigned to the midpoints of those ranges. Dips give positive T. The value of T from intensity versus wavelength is -0.13 nm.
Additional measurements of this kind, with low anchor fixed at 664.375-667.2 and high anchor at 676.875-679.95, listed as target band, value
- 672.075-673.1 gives 0.04 nm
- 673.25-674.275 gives 0.05 nm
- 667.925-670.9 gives 0.15 nm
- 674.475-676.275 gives 0.13 nm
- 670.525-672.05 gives 0.01 nm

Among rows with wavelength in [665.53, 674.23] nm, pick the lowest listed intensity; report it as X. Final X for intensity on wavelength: 6.27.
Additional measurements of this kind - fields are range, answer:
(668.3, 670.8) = 7.09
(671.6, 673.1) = 7.16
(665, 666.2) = 7.44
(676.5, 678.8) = 7.12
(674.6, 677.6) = 6.76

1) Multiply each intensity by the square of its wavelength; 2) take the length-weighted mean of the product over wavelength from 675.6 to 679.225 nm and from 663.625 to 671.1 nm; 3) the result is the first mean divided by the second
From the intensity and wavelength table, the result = 1.0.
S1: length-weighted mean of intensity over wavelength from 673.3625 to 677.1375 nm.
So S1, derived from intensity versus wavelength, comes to 8.57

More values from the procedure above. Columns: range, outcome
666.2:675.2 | 8.58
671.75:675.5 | 8.37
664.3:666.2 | 8.59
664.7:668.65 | 8.85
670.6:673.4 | 8.57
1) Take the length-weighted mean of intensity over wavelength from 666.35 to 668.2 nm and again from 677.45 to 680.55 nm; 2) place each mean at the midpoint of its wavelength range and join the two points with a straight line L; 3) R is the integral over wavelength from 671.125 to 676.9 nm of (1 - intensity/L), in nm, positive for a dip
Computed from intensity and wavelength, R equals 0.27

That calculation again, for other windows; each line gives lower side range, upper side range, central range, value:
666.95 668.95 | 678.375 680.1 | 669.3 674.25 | 0.305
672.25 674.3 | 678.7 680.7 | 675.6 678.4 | 0.042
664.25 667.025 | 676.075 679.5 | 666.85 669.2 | 0.040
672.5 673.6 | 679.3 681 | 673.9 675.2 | -0.091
